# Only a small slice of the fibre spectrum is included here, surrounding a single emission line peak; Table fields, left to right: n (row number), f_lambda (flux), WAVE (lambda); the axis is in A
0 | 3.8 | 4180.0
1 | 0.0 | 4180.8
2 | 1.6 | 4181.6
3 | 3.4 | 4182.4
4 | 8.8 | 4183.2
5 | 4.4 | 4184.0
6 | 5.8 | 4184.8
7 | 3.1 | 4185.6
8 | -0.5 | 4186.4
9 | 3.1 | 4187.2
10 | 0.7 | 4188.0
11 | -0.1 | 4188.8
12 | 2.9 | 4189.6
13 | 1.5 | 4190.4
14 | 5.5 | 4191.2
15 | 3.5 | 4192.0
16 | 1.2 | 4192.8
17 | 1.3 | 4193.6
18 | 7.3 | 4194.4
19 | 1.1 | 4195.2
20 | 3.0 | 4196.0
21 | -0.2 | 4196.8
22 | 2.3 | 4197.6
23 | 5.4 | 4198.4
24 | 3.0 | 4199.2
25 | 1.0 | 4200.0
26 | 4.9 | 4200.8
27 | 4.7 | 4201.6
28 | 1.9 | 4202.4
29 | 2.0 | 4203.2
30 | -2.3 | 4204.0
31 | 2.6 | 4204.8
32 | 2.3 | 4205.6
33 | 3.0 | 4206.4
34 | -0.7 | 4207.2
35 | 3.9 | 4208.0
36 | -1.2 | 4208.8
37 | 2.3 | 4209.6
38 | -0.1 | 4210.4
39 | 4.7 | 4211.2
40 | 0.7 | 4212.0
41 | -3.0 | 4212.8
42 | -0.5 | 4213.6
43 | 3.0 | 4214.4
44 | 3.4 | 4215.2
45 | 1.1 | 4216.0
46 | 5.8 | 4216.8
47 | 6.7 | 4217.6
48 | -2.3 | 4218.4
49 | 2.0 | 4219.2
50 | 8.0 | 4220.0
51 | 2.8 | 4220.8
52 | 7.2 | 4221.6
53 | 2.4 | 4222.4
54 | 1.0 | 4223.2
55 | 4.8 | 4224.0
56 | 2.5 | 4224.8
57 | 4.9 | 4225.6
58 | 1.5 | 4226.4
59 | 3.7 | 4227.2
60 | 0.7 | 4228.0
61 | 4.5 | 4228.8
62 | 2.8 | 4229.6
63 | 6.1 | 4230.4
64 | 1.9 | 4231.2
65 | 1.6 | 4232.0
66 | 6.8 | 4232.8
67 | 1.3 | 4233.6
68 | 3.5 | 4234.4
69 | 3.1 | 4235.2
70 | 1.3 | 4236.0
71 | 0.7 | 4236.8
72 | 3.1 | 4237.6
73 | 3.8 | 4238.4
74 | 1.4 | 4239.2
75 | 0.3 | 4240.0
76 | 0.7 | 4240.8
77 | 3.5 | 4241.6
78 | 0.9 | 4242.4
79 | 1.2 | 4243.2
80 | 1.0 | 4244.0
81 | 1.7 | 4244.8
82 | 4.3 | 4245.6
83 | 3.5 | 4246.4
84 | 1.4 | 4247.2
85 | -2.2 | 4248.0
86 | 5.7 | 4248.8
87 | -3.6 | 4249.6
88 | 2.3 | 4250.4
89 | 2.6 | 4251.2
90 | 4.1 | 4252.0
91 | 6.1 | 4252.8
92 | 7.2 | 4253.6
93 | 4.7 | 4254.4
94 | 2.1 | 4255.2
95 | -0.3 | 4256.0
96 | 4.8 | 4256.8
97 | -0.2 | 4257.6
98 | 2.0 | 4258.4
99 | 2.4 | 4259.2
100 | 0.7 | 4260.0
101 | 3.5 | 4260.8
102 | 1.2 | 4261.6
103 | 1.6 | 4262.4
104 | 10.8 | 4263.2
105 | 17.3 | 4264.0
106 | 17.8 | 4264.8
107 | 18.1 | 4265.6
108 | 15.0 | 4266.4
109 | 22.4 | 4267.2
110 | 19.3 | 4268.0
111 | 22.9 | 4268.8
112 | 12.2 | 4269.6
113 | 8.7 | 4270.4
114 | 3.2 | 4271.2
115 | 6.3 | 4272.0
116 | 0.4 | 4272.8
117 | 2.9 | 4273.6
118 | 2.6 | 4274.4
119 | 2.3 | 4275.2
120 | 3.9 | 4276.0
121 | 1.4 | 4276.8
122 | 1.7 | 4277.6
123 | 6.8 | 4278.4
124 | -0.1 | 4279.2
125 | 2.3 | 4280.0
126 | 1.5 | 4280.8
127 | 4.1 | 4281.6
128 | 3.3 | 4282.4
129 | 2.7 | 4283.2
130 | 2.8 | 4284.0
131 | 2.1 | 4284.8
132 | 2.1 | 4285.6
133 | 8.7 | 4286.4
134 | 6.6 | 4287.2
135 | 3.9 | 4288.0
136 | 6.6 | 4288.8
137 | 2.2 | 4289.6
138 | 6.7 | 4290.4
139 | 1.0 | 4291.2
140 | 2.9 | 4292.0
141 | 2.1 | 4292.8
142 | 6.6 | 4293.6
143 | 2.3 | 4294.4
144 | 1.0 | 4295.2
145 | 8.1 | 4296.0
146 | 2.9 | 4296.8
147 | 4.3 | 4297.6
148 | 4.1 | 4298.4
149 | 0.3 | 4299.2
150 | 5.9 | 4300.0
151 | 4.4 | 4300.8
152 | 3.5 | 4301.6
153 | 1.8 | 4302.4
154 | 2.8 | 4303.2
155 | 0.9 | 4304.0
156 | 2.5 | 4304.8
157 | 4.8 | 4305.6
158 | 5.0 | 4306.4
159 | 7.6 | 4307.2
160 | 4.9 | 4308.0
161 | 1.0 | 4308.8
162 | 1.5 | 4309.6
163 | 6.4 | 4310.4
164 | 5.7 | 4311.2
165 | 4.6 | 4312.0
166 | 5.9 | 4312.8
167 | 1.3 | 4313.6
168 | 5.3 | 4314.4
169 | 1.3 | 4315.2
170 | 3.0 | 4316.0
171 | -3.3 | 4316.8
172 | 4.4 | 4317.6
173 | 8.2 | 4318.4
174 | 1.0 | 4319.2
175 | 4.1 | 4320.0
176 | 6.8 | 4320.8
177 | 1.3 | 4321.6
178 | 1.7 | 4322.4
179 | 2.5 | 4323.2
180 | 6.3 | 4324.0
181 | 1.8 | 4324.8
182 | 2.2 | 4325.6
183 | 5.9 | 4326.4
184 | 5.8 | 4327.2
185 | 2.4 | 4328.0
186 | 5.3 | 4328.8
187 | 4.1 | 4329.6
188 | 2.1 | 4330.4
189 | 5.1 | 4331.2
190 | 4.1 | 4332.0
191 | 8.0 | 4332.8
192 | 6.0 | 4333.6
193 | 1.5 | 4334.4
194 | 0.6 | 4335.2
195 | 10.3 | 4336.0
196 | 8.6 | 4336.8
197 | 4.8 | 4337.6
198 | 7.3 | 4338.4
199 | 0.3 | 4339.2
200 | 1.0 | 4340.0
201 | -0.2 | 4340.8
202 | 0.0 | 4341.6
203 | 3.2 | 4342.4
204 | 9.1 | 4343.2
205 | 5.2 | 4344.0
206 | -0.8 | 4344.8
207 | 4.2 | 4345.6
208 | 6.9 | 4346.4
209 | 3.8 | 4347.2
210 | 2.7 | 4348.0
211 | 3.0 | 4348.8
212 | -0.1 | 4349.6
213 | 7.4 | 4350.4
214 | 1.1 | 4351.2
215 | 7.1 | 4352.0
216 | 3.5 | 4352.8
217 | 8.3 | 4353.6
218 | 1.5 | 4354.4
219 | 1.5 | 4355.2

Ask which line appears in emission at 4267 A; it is [O II]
